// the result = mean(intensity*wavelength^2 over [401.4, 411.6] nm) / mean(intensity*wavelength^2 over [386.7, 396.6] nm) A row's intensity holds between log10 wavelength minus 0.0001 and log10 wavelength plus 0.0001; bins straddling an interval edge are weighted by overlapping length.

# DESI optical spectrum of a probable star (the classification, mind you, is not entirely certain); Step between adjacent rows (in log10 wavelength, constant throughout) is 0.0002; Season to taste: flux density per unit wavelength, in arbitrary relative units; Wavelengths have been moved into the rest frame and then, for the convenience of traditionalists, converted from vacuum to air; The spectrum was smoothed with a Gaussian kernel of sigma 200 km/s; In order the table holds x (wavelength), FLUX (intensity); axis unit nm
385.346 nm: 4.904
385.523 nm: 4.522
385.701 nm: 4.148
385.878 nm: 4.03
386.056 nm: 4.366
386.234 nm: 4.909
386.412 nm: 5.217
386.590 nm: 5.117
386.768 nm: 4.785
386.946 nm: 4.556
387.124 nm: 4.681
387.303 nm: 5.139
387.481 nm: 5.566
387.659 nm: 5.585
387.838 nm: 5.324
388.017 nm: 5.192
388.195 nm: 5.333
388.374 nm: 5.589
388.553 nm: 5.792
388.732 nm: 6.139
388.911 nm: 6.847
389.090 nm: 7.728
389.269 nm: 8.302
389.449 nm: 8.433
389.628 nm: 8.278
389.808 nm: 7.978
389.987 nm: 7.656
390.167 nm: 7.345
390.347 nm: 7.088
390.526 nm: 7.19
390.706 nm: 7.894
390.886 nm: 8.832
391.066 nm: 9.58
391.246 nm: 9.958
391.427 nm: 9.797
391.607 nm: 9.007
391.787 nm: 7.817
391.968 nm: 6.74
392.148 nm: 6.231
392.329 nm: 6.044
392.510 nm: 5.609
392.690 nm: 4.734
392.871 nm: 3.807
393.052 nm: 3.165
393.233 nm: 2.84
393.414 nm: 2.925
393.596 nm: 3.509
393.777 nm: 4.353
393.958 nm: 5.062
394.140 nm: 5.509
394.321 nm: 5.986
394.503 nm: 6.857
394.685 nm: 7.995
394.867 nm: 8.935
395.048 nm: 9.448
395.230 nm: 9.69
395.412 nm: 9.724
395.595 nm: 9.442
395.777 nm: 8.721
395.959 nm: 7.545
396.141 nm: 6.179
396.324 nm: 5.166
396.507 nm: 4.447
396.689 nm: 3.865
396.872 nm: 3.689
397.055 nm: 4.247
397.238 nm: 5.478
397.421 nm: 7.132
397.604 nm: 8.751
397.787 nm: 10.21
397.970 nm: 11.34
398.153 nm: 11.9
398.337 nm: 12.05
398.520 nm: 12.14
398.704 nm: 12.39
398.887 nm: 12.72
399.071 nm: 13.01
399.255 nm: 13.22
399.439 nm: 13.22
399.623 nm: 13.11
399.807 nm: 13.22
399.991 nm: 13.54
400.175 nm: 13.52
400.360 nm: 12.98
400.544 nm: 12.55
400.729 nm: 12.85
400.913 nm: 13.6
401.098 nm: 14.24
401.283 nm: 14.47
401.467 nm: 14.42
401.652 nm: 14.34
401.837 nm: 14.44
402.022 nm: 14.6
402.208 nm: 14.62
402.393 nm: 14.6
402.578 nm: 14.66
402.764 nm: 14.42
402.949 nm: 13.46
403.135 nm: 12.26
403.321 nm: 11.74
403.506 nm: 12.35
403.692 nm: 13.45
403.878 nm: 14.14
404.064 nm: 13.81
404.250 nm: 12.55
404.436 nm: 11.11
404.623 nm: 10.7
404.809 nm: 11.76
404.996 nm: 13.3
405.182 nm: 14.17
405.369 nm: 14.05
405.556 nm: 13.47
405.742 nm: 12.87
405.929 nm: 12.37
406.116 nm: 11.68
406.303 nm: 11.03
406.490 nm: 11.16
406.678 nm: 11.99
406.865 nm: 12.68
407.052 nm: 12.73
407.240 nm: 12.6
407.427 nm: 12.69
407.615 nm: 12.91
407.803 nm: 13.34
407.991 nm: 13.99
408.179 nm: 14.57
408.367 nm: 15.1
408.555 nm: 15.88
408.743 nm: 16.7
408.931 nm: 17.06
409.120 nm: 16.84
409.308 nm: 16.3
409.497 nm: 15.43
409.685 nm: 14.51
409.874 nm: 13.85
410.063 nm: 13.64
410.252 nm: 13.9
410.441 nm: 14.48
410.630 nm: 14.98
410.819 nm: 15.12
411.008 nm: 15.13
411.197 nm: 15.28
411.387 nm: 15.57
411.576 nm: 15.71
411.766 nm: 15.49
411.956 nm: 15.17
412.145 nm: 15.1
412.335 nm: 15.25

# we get 2.2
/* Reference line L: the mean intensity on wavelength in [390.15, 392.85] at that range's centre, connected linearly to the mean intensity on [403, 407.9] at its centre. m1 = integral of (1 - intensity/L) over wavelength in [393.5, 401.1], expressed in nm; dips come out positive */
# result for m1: 0.36 nm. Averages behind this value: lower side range 7.5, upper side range 12.6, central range 9.32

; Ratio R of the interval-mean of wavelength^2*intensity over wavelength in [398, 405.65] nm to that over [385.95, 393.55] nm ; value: 2.23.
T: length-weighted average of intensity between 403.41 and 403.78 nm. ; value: 12.9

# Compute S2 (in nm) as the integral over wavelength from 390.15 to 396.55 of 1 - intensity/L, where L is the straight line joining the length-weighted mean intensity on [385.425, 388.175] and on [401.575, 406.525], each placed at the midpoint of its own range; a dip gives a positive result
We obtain 0.85 nm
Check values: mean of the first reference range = 4.89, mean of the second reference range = 13.1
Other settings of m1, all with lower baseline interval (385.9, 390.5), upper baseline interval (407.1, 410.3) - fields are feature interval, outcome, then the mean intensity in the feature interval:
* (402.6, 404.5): -0.081 nm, 13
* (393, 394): 0.569 nm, 3.59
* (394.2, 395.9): 0.098 nm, 8.46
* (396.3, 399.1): 0.422 nm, 8.65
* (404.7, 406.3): 0.058 nm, 12.8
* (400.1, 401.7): -0.315 nm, 13.6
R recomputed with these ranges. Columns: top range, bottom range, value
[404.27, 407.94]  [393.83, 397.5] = 1.95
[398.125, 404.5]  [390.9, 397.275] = 2.15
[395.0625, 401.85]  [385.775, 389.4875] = 2.00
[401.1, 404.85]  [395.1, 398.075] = 1.91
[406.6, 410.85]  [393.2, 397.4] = 2.48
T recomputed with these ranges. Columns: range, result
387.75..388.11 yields 5.26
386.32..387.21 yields 4.87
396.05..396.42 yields 5.65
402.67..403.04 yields 13.9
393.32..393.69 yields 3.22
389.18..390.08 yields 8.12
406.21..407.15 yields 11.9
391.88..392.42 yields 6.33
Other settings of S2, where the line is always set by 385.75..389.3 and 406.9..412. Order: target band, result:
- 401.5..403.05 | -0.36 nm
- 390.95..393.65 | 0.43 nm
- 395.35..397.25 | 0.60 nm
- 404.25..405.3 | 0.04 nm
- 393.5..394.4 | 0.37 nm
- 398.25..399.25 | -0.23 nm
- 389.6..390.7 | -0.17 nm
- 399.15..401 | -0.41 nm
